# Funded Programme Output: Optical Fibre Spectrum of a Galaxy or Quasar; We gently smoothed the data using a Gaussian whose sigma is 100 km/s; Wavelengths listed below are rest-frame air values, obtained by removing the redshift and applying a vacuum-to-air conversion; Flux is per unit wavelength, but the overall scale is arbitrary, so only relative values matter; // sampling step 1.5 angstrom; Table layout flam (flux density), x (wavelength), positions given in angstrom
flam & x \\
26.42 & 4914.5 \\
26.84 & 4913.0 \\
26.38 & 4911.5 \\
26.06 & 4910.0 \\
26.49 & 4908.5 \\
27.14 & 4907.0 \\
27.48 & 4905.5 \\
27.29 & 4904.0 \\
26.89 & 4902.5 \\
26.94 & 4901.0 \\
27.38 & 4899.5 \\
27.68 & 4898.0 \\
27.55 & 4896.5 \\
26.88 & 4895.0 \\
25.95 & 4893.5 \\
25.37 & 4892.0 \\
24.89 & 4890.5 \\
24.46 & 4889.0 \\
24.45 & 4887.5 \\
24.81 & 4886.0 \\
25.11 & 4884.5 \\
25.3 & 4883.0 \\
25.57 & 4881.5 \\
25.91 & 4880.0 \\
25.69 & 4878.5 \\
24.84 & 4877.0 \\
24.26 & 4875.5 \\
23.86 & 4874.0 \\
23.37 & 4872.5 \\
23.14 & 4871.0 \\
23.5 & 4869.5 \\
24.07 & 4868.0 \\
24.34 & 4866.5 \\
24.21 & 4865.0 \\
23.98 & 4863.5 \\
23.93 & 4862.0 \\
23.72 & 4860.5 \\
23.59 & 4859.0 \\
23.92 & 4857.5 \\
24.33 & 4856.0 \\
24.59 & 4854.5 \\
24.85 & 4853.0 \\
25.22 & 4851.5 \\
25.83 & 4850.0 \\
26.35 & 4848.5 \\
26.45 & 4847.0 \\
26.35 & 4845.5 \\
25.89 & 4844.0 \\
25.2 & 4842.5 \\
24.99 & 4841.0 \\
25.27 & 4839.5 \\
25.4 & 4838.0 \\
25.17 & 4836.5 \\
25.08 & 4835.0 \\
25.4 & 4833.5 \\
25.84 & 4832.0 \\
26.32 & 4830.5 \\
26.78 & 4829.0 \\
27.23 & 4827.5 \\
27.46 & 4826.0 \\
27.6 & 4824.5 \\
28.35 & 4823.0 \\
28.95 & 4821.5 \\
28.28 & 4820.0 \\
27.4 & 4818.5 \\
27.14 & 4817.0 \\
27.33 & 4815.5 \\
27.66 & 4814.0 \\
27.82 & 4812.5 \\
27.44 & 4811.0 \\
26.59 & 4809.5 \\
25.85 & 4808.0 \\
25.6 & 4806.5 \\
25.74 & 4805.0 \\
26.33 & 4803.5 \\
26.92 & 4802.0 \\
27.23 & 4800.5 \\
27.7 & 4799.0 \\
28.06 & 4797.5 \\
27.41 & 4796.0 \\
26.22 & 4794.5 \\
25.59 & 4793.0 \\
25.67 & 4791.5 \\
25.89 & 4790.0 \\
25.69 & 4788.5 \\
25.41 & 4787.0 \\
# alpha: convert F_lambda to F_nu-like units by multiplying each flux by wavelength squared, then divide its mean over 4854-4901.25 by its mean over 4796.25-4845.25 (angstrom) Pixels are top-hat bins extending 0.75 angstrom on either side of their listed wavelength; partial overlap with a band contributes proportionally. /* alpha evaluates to 0.96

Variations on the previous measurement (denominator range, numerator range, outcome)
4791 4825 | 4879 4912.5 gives 1.00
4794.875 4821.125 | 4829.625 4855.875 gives 0.96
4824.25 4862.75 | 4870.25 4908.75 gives 1.03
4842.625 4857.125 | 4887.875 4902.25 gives 1.05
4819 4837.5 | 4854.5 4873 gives 0.90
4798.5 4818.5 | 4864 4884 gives 0.94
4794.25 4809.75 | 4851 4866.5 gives 0.93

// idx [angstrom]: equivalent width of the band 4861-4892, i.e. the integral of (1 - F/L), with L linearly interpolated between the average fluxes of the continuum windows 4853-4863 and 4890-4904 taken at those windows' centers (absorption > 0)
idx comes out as 0.99 angstrom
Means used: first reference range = 24.1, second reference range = 26.7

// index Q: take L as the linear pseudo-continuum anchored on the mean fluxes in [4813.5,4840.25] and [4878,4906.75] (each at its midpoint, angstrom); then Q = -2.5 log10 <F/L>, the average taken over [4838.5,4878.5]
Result 0.08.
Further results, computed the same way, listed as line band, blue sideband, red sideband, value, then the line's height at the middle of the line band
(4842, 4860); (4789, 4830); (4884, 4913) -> 0.06 mag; 26.7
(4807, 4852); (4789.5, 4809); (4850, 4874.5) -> -0.05 mag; 25.3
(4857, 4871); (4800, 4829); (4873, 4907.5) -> 0.11 mag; 26.3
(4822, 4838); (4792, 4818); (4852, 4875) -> -0.04 mag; 25.6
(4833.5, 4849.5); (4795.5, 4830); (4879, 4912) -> 0.05 mag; 26.9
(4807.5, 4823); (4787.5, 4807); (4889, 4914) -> -0.04 mag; 26.5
